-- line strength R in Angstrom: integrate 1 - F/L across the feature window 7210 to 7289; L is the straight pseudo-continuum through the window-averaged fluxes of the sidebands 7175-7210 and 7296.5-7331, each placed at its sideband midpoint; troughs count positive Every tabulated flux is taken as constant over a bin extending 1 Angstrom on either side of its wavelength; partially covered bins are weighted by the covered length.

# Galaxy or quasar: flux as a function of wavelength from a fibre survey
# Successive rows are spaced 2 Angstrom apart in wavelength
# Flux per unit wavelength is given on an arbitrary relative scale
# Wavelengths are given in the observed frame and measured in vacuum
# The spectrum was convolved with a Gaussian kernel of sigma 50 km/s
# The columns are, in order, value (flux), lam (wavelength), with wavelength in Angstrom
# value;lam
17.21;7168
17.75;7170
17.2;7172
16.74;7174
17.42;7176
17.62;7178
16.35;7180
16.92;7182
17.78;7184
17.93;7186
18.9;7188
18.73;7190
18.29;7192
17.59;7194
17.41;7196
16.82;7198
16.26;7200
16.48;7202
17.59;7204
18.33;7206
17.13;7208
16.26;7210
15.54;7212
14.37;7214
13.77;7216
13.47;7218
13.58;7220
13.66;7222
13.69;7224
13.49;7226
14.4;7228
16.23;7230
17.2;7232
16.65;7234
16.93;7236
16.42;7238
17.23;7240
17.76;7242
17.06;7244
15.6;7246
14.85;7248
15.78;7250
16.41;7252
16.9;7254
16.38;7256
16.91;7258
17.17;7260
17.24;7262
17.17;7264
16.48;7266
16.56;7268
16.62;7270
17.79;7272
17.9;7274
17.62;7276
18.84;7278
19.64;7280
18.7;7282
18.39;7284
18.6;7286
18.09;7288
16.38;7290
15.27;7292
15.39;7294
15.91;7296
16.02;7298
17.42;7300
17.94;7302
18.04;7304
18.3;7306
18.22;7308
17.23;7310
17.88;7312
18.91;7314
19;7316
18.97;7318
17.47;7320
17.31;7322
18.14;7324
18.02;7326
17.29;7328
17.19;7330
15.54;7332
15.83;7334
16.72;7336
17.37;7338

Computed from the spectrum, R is 5.4 Angstrom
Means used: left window 17.5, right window 17.8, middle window 16.4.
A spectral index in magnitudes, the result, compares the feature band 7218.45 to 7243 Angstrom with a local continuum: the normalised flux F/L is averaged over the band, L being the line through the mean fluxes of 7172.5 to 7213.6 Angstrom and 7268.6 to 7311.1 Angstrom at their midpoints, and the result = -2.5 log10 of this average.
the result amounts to 0.12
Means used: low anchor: 17.3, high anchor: 17.5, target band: 15.6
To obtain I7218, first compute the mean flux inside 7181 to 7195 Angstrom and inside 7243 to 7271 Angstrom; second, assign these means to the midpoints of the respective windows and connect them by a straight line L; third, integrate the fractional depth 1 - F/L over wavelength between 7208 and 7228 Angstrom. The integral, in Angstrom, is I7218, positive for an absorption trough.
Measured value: 3.5 Angstrom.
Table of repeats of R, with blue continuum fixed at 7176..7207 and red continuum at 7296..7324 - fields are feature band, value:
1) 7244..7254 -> 1.0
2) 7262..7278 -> 0.4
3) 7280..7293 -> 0.0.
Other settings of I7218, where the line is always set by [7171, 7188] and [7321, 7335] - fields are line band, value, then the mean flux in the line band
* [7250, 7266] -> 0.37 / 16.8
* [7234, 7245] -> 0.12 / 17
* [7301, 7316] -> -0.92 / 18.1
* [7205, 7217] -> 0.96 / 15.9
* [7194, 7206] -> 0.15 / 17.1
